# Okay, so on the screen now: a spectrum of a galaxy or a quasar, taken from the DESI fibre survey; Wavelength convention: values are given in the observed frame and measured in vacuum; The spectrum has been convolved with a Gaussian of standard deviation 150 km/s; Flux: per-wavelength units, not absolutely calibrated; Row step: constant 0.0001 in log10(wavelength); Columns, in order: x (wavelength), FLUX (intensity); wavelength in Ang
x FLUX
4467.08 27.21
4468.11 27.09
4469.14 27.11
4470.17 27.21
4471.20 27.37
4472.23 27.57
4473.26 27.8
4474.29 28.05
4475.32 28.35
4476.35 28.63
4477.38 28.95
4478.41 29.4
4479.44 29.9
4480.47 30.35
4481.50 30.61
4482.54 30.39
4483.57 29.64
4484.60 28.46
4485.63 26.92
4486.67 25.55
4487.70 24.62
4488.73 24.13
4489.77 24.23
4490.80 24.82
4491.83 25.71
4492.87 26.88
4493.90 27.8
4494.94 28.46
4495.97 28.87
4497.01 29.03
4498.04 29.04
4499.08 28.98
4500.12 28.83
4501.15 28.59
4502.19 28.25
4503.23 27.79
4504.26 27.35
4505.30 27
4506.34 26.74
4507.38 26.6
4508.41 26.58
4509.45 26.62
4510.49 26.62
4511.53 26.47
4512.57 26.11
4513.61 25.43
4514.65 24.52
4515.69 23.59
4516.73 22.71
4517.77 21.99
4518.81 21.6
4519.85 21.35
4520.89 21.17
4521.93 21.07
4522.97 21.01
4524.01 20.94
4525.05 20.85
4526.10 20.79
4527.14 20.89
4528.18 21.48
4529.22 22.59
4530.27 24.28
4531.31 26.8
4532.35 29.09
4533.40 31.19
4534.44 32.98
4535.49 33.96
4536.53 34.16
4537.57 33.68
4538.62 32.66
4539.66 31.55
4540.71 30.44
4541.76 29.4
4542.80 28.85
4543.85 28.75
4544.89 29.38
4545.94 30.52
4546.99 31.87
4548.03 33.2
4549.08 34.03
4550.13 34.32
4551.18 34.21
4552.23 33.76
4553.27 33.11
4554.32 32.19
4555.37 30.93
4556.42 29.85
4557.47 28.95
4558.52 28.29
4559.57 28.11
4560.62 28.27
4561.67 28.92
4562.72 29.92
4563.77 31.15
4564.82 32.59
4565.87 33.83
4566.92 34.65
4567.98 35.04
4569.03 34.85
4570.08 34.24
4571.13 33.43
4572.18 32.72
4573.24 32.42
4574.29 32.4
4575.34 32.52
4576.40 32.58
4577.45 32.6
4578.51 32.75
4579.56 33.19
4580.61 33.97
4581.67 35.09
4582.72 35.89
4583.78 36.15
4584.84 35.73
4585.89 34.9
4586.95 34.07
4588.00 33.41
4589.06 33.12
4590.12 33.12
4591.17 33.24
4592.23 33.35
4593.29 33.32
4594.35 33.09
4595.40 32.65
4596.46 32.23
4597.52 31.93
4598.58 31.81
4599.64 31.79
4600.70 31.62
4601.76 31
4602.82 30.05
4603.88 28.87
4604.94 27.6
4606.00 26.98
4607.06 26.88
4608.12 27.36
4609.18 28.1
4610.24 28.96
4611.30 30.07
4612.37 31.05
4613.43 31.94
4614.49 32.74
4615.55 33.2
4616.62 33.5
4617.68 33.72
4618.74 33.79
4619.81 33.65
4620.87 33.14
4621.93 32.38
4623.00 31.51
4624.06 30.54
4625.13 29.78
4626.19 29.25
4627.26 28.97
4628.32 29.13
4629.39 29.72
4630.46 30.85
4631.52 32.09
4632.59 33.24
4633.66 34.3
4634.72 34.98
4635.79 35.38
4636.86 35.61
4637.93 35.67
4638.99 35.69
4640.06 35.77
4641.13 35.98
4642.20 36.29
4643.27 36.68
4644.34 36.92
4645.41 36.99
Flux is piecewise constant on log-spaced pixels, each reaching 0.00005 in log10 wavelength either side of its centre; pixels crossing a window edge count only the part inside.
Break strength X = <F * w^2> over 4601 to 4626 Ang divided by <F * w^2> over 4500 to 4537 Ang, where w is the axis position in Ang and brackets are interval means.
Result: 1.3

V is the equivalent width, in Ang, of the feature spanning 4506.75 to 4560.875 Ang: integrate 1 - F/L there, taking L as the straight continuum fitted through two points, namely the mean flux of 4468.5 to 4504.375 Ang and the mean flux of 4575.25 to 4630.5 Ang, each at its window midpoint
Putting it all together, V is 3.4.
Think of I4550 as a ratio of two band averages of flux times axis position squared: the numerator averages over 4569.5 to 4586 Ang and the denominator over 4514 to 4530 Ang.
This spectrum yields 1.58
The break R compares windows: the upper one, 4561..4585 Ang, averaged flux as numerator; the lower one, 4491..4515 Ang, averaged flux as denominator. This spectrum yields 1.2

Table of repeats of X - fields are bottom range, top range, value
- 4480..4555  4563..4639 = 1.22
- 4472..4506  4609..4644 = 1.25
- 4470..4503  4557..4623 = 1.20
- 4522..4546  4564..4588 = 1.25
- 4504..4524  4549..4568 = 1.32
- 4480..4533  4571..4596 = 1.35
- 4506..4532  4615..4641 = 1.46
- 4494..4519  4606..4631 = 1.21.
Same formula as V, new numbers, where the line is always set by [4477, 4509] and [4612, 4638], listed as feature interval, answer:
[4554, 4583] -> -1.7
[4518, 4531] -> 3.3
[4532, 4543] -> -0.9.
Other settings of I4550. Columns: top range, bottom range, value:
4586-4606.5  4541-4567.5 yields 1.04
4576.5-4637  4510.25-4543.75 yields 1.28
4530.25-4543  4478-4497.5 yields 1.15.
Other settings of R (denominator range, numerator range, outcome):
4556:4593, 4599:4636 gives 0.95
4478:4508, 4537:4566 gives 1.12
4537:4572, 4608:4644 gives 1.03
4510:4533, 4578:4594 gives 1.46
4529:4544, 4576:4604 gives 1.10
